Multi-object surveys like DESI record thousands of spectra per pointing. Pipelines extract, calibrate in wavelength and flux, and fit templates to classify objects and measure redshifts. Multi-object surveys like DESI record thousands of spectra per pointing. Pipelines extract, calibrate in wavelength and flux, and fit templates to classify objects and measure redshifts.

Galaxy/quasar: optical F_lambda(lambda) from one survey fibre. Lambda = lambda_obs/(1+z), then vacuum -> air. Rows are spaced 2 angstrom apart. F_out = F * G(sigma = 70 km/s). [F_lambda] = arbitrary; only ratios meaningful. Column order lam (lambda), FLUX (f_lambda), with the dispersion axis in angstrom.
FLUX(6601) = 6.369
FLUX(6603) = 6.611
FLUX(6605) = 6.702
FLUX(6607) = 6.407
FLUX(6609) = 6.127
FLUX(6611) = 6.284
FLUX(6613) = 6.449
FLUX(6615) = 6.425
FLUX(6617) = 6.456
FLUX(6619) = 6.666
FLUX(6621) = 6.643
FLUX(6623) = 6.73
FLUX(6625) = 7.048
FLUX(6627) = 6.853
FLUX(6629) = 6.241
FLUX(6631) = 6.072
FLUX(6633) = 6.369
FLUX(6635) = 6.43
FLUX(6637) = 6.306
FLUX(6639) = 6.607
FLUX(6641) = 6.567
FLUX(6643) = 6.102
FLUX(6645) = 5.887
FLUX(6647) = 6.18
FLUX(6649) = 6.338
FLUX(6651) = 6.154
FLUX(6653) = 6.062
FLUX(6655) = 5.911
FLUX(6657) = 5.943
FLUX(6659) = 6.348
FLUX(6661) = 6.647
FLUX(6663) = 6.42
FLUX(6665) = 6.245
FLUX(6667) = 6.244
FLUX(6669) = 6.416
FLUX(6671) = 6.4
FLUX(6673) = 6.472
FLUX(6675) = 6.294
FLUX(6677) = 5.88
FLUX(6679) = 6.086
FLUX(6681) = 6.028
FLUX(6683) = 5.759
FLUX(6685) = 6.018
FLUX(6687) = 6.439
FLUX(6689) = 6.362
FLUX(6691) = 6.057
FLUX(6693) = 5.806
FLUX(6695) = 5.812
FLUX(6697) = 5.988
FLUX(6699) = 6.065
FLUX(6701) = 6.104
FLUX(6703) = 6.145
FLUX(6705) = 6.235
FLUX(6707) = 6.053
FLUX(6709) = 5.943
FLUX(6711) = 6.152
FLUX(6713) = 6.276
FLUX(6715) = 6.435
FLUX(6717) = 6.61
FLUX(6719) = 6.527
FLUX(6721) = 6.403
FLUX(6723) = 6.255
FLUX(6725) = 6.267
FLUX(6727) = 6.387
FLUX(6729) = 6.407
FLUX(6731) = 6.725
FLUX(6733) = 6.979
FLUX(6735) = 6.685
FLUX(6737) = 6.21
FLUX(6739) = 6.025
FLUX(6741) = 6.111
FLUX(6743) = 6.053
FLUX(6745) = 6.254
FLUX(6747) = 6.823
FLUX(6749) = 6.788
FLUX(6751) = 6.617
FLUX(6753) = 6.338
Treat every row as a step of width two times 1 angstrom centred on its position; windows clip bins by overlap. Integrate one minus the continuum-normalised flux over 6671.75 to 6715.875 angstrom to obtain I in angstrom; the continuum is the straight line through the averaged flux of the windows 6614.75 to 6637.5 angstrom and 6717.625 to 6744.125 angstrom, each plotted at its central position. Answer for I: 2.2 angstrom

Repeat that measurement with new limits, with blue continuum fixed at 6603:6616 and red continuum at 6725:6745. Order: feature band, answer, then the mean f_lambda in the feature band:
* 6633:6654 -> 0.5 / 6.27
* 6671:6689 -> 0.7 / 6.15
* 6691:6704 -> 0.8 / 5.99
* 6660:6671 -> 0.0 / 6.39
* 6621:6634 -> -0.3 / 6.56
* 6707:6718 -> 0.2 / 6.26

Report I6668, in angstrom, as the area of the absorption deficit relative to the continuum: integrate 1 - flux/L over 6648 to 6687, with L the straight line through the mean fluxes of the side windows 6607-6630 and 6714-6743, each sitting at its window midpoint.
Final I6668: 1.7 angstrom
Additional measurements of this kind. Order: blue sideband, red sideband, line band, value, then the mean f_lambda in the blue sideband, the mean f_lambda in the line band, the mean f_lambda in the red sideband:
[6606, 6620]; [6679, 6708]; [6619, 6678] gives -0.9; 6.4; 6.34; 6.06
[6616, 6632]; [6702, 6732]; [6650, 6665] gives 0.6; 6.59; 6.21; 6.32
